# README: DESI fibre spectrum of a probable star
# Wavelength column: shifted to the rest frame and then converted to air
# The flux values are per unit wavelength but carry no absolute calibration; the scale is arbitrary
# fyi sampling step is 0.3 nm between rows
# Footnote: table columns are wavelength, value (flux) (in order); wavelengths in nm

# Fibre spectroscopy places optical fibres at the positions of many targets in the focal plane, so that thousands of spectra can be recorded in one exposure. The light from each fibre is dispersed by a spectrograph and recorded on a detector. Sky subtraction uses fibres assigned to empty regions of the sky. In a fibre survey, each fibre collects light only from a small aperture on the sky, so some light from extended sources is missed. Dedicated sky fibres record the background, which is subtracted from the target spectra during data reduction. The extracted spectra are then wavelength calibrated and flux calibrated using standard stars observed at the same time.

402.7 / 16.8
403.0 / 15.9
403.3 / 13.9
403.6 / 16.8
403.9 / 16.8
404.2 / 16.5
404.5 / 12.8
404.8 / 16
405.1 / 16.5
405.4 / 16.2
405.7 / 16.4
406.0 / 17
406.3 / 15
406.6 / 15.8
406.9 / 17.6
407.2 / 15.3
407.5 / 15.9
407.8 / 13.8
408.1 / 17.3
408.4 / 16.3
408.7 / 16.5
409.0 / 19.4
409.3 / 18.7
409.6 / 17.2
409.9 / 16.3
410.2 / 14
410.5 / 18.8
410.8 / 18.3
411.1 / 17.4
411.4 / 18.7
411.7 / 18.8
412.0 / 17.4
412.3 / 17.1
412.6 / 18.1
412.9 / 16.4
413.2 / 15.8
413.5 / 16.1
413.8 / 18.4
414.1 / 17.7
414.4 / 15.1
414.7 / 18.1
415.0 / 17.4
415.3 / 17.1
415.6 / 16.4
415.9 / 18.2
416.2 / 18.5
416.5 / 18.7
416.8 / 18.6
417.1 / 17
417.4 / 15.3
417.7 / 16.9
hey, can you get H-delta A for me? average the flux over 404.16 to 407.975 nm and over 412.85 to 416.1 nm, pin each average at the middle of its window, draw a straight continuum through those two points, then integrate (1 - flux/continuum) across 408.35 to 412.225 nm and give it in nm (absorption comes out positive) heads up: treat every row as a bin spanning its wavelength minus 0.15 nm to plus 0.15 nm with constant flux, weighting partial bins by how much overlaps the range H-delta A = -0.28 nm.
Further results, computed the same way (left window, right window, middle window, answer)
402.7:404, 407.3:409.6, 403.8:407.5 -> 0.08 nm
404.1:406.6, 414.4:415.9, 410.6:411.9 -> -0.13 nm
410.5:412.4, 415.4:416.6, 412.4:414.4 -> 0.12 nm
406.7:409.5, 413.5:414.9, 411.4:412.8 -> -0.07 nm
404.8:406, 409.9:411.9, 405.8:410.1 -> 0.10 nm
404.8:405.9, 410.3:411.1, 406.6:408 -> 0.10 nm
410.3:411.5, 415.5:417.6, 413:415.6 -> 0.12 nm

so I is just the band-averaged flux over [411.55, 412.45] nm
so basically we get 17.8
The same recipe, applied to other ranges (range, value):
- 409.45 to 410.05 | 16.8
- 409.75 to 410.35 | 15.1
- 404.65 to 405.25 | 16.3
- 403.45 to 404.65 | 15.7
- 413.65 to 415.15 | 17.3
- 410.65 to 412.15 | 18.1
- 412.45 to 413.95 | 17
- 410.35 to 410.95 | 18.6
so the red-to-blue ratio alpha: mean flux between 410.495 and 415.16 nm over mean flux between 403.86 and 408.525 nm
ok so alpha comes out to 1.1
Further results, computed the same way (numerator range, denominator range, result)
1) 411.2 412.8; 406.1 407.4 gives 1.12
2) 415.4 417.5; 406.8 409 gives 1.08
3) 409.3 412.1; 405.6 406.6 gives 1.09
